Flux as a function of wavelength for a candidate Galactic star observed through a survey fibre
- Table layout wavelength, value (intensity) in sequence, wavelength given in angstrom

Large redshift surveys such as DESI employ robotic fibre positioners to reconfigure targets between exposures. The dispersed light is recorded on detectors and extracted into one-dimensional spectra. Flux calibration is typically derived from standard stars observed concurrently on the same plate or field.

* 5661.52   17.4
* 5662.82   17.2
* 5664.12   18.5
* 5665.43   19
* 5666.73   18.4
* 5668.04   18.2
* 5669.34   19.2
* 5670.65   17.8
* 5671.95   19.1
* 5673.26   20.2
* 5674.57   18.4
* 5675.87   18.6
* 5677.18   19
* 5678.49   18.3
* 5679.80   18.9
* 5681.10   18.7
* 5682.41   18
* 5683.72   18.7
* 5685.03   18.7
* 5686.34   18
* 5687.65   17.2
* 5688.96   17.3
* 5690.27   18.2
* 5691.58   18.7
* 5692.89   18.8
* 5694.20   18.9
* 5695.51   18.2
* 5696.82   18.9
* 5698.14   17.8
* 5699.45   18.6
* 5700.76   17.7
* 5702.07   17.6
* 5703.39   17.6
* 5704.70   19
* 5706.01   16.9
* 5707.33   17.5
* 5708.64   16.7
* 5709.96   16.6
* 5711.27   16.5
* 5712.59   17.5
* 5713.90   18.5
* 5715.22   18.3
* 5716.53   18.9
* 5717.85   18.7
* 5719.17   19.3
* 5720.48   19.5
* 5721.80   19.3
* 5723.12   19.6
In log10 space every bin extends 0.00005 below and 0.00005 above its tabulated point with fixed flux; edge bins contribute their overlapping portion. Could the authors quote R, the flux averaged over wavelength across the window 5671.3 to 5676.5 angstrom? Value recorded 19.1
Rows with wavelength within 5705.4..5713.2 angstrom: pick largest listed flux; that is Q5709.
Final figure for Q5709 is 17.5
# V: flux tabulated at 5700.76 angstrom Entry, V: 17.7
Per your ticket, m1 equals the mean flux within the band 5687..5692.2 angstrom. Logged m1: 17.8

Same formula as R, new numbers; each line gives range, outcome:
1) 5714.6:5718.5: 18.6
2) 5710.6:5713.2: 17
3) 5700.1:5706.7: 17.8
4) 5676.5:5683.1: 18.6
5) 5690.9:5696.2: 18.7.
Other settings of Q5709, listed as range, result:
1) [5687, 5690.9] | 18.2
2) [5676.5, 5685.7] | 19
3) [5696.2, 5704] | 18.9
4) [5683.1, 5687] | 18.7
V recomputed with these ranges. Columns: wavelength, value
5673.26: 20.2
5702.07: 17.6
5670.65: 17.8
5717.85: 18.7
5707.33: 17.5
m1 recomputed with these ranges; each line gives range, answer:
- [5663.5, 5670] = 18.6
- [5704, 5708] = 17.8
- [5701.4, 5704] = 17.6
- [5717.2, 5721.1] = 19.2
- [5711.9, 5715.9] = 18.1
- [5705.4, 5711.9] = 16.8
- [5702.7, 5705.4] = 18.3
